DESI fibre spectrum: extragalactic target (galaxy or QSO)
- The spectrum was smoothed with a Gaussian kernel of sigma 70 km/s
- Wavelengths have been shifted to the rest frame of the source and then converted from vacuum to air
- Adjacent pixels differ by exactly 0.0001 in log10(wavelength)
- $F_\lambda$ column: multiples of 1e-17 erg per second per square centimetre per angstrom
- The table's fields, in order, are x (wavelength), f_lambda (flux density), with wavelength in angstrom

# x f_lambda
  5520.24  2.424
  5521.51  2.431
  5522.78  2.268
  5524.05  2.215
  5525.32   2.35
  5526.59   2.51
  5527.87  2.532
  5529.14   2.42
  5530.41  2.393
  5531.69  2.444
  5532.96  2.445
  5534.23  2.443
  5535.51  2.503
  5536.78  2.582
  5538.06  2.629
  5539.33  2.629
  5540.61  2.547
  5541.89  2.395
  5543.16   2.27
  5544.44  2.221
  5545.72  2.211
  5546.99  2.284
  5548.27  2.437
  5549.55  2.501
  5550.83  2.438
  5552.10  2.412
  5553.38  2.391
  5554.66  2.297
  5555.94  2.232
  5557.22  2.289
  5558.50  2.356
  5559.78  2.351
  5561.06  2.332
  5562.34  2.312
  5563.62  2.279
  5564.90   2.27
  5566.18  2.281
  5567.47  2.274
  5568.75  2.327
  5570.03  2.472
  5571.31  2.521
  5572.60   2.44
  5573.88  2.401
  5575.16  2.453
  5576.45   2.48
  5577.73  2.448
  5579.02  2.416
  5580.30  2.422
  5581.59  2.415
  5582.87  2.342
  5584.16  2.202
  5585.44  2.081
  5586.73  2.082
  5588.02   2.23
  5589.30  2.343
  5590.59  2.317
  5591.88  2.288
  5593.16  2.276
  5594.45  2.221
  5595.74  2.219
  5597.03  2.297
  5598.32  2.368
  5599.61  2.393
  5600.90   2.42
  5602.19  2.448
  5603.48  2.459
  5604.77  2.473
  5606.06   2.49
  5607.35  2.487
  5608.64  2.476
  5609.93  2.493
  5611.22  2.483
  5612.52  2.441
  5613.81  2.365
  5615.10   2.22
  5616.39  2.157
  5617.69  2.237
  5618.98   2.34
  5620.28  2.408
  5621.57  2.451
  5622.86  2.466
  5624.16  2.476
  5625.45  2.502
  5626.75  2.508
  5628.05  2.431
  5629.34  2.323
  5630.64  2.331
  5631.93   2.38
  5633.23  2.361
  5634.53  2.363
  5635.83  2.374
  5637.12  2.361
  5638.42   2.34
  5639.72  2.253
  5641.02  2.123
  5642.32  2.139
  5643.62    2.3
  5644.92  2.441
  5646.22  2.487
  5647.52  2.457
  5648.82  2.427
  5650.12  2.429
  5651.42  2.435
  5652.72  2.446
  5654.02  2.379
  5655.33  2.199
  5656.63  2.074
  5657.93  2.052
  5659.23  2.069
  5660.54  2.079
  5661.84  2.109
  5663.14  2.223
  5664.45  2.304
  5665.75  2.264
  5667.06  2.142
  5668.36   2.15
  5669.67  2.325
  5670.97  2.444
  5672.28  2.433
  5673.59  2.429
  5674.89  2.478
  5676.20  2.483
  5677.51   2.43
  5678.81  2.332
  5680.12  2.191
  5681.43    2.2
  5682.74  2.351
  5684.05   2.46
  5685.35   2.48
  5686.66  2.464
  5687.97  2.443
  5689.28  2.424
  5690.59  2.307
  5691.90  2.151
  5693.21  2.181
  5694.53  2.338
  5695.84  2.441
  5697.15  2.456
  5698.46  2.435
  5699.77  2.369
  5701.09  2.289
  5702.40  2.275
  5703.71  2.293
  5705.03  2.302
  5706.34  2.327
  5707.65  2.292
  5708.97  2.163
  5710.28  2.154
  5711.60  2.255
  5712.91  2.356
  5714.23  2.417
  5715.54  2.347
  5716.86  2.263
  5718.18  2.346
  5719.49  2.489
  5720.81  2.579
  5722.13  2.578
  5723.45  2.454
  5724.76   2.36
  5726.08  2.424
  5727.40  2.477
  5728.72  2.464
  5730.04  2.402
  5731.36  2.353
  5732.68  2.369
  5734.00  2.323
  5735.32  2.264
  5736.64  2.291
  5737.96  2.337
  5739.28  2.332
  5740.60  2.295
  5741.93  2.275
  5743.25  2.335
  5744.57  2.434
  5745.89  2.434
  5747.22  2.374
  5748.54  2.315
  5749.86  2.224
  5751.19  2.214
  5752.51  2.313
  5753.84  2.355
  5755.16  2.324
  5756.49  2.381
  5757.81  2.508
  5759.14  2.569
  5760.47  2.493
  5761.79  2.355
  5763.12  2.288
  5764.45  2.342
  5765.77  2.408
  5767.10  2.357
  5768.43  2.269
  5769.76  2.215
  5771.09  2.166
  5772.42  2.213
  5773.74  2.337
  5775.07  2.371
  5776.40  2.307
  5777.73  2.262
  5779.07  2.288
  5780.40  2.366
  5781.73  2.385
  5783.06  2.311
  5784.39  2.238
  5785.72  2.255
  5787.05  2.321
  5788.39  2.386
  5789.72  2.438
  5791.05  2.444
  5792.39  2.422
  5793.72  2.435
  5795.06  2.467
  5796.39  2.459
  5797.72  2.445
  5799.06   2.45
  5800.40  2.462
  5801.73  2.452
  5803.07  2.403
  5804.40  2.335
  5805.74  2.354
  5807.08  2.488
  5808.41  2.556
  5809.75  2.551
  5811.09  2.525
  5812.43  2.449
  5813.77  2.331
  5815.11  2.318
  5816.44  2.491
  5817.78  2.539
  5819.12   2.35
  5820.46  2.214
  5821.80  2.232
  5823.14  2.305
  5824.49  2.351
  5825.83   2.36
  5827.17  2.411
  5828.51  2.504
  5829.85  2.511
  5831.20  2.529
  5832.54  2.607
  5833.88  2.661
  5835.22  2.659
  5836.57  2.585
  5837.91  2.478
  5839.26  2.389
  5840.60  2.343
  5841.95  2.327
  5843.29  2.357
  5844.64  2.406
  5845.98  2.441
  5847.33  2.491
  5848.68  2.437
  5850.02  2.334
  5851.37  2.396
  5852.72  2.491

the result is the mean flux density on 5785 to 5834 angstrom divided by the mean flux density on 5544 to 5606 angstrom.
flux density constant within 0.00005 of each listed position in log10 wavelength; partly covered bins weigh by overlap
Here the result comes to 1.03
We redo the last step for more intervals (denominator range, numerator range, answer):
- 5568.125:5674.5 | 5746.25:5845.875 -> 1.02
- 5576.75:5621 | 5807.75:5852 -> 1.04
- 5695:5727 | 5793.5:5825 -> 1.02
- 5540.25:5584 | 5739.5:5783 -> 0.99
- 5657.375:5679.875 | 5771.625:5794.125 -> 1.03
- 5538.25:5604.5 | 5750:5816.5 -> 1.01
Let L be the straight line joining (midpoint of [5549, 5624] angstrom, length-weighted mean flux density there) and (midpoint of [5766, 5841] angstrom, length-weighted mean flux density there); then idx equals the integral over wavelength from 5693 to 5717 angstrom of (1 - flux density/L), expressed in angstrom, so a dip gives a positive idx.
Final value 0.6 angstrom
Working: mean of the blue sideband 2.36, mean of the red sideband 2.4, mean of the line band 2.32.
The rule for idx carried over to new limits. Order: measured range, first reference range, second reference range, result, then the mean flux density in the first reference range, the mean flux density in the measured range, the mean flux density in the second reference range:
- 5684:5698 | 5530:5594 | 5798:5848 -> 0.2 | 2.37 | 2.37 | 2.44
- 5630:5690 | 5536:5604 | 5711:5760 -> 1.1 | 2.36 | 2.32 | 2.37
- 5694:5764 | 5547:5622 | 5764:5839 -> 0.7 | 2.36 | 2.36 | 2.4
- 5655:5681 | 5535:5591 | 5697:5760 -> 1.1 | 2.37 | 2.26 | 2.36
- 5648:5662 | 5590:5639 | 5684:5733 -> 0.7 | 2.38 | 2.25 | 2.37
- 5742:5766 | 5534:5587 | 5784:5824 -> 0.3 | 2.37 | 2.37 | 2.4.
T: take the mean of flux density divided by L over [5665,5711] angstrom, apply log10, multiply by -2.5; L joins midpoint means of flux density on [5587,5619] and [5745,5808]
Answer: 0.012 mag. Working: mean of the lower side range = 2.35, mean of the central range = 2.33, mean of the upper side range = 2.36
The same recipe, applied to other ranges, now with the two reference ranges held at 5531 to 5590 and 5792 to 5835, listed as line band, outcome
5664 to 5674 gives 0.04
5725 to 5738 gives 0.02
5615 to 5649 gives 0.01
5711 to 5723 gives 0.00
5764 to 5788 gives 0.06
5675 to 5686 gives 0.01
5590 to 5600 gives 0.04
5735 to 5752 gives 0.05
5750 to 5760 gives 0.02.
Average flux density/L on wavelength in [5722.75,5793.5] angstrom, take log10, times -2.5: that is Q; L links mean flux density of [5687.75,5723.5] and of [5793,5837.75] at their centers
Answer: 0.02 mag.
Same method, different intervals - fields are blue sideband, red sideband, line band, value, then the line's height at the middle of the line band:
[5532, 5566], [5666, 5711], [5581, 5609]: 0.02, 2.37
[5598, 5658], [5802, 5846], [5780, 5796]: 0.02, 2.42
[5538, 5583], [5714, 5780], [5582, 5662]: 0.02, 2.37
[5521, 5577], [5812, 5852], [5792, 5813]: -0.01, 2.42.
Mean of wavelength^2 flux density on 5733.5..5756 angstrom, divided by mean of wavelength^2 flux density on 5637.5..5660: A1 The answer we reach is 1.0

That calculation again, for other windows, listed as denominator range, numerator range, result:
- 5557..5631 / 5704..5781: 1.05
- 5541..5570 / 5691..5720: 1.05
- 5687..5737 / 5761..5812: 1.03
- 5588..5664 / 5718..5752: 1.05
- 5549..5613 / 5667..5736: 1.04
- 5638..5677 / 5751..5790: 1.06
